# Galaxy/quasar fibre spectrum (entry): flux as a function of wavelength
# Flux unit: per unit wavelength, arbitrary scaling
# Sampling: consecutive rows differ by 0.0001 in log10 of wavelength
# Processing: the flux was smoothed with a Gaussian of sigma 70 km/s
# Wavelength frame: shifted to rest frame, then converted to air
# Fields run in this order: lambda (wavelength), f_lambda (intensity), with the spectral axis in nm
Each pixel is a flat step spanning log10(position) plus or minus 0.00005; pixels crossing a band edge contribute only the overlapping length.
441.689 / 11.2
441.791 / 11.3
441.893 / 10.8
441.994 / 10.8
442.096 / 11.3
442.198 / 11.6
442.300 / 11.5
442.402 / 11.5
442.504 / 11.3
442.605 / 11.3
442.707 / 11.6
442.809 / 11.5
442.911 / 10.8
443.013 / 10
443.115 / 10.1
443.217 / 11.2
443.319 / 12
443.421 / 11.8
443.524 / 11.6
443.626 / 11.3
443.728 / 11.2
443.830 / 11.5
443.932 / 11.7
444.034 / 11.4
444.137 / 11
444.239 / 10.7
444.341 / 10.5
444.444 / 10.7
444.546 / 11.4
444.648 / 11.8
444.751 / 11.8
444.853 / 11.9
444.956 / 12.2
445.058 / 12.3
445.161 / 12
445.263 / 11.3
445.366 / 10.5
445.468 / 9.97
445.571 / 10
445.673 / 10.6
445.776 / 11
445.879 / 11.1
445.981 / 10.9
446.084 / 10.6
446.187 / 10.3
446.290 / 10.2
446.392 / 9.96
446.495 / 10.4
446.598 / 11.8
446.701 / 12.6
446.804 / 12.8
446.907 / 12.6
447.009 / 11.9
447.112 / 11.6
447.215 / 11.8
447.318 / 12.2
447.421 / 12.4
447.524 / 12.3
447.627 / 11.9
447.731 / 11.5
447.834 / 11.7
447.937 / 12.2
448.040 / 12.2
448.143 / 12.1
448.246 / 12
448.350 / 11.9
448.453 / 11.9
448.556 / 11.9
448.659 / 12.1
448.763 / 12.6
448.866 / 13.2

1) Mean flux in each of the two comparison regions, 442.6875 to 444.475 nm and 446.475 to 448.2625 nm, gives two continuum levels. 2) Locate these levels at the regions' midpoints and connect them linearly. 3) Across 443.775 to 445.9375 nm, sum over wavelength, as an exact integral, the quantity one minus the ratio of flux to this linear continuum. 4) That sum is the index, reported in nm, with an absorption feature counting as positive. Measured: 0.04 nm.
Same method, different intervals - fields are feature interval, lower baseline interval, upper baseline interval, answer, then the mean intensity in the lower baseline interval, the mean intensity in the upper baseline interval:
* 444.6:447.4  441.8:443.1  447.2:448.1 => 0.10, 11.1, 12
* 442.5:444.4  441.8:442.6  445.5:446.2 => -0.02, 11.3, 10.6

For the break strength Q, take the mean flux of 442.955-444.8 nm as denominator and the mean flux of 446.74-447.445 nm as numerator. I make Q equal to 1.1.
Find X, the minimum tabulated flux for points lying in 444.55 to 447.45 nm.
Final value 9.96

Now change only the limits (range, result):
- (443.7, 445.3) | 10.5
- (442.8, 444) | 10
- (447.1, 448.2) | 11.5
